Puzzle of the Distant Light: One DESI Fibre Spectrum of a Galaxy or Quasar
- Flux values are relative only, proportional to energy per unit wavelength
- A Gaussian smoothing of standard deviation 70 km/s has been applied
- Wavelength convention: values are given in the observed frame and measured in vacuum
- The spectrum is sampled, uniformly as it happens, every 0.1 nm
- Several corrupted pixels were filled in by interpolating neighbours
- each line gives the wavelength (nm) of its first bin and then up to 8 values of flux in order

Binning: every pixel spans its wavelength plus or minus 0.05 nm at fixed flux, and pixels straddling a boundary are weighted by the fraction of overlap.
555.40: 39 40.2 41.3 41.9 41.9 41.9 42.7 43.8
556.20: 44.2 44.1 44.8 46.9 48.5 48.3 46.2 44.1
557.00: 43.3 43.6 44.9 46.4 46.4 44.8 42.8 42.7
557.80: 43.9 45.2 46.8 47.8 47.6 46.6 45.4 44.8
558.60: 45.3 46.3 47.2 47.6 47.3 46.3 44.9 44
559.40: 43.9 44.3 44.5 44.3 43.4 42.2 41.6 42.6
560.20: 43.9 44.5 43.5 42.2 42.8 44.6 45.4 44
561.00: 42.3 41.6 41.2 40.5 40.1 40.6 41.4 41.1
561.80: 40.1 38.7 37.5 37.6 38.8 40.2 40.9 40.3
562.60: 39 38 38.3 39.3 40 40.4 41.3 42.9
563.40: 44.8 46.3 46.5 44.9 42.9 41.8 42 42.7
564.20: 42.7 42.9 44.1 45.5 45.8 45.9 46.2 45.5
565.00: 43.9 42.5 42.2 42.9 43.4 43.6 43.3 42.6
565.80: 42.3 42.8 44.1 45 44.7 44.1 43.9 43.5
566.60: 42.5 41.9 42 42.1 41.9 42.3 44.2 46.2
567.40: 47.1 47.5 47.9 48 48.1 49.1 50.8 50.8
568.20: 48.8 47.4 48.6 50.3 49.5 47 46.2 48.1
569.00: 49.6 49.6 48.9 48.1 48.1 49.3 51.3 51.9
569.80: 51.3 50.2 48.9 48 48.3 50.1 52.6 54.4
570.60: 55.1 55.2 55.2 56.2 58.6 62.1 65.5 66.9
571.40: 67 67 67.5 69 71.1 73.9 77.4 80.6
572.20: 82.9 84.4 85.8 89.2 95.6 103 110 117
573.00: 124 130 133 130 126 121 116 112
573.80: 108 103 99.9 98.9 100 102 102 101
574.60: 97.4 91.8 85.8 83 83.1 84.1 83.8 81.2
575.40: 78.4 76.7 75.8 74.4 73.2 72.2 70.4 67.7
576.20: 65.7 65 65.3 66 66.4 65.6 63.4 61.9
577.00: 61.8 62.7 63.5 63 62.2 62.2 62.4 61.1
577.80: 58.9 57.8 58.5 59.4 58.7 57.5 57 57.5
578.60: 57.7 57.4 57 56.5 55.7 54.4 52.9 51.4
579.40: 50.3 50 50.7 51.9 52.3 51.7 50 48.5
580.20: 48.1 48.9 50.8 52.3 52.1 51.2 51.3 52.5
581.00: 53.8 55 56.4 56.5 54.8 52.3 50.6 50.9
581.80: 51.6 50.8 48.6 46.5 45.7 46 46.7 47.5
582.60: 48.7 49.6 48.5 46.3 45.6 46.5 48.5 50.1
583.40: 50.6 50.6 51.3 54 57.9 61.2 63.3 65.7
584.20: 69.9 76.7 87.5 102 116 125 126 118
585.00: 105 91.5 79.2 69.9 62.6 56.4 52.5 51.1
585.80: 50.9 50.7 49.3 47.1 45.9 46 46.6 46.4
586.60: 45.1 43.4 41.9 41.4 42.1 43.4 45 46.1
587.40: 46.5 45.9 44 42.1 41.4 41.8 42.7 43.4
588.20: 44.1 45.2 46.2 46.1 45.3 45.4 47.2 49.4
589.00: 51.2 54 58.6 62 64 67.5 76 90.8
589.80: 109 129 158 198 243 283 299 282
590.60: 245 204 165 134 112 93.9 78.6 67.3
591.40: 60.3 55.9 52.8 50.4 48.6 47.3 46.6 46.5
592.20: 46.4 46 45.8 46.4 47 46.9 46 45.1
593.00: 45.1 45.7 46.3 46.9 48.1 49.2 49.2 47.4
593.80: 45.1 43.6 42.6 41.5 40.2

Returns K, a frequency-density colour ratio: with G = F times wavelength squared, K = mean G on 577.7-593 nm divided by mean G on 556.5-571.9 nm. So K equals 1.58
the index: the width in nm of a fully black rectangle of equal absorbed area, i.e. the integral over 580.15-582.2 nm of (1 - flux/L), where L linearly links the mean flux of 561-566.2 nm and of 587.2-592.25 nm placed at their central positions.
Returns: 0.63 nm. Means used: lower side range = 42.2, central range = 51.6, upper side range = 90.4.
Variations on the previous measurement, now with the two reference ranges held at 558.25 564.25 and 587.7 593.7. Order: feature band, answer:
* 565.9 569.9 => 0.384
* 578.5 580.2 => 0.371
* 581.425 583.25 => 0.596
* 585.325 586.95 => 0.595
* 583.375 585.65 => -0.096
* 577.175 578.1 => 0.064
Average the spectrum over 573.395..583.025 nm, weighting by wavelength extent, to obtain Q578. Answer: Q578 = 65.3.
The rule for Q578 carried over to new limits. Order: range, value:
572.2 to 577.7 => 87.3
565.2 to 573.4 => 59.8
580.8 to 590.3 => 63.9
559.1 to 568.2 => 43.2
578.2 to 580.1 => 54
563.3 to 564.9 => 44.3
